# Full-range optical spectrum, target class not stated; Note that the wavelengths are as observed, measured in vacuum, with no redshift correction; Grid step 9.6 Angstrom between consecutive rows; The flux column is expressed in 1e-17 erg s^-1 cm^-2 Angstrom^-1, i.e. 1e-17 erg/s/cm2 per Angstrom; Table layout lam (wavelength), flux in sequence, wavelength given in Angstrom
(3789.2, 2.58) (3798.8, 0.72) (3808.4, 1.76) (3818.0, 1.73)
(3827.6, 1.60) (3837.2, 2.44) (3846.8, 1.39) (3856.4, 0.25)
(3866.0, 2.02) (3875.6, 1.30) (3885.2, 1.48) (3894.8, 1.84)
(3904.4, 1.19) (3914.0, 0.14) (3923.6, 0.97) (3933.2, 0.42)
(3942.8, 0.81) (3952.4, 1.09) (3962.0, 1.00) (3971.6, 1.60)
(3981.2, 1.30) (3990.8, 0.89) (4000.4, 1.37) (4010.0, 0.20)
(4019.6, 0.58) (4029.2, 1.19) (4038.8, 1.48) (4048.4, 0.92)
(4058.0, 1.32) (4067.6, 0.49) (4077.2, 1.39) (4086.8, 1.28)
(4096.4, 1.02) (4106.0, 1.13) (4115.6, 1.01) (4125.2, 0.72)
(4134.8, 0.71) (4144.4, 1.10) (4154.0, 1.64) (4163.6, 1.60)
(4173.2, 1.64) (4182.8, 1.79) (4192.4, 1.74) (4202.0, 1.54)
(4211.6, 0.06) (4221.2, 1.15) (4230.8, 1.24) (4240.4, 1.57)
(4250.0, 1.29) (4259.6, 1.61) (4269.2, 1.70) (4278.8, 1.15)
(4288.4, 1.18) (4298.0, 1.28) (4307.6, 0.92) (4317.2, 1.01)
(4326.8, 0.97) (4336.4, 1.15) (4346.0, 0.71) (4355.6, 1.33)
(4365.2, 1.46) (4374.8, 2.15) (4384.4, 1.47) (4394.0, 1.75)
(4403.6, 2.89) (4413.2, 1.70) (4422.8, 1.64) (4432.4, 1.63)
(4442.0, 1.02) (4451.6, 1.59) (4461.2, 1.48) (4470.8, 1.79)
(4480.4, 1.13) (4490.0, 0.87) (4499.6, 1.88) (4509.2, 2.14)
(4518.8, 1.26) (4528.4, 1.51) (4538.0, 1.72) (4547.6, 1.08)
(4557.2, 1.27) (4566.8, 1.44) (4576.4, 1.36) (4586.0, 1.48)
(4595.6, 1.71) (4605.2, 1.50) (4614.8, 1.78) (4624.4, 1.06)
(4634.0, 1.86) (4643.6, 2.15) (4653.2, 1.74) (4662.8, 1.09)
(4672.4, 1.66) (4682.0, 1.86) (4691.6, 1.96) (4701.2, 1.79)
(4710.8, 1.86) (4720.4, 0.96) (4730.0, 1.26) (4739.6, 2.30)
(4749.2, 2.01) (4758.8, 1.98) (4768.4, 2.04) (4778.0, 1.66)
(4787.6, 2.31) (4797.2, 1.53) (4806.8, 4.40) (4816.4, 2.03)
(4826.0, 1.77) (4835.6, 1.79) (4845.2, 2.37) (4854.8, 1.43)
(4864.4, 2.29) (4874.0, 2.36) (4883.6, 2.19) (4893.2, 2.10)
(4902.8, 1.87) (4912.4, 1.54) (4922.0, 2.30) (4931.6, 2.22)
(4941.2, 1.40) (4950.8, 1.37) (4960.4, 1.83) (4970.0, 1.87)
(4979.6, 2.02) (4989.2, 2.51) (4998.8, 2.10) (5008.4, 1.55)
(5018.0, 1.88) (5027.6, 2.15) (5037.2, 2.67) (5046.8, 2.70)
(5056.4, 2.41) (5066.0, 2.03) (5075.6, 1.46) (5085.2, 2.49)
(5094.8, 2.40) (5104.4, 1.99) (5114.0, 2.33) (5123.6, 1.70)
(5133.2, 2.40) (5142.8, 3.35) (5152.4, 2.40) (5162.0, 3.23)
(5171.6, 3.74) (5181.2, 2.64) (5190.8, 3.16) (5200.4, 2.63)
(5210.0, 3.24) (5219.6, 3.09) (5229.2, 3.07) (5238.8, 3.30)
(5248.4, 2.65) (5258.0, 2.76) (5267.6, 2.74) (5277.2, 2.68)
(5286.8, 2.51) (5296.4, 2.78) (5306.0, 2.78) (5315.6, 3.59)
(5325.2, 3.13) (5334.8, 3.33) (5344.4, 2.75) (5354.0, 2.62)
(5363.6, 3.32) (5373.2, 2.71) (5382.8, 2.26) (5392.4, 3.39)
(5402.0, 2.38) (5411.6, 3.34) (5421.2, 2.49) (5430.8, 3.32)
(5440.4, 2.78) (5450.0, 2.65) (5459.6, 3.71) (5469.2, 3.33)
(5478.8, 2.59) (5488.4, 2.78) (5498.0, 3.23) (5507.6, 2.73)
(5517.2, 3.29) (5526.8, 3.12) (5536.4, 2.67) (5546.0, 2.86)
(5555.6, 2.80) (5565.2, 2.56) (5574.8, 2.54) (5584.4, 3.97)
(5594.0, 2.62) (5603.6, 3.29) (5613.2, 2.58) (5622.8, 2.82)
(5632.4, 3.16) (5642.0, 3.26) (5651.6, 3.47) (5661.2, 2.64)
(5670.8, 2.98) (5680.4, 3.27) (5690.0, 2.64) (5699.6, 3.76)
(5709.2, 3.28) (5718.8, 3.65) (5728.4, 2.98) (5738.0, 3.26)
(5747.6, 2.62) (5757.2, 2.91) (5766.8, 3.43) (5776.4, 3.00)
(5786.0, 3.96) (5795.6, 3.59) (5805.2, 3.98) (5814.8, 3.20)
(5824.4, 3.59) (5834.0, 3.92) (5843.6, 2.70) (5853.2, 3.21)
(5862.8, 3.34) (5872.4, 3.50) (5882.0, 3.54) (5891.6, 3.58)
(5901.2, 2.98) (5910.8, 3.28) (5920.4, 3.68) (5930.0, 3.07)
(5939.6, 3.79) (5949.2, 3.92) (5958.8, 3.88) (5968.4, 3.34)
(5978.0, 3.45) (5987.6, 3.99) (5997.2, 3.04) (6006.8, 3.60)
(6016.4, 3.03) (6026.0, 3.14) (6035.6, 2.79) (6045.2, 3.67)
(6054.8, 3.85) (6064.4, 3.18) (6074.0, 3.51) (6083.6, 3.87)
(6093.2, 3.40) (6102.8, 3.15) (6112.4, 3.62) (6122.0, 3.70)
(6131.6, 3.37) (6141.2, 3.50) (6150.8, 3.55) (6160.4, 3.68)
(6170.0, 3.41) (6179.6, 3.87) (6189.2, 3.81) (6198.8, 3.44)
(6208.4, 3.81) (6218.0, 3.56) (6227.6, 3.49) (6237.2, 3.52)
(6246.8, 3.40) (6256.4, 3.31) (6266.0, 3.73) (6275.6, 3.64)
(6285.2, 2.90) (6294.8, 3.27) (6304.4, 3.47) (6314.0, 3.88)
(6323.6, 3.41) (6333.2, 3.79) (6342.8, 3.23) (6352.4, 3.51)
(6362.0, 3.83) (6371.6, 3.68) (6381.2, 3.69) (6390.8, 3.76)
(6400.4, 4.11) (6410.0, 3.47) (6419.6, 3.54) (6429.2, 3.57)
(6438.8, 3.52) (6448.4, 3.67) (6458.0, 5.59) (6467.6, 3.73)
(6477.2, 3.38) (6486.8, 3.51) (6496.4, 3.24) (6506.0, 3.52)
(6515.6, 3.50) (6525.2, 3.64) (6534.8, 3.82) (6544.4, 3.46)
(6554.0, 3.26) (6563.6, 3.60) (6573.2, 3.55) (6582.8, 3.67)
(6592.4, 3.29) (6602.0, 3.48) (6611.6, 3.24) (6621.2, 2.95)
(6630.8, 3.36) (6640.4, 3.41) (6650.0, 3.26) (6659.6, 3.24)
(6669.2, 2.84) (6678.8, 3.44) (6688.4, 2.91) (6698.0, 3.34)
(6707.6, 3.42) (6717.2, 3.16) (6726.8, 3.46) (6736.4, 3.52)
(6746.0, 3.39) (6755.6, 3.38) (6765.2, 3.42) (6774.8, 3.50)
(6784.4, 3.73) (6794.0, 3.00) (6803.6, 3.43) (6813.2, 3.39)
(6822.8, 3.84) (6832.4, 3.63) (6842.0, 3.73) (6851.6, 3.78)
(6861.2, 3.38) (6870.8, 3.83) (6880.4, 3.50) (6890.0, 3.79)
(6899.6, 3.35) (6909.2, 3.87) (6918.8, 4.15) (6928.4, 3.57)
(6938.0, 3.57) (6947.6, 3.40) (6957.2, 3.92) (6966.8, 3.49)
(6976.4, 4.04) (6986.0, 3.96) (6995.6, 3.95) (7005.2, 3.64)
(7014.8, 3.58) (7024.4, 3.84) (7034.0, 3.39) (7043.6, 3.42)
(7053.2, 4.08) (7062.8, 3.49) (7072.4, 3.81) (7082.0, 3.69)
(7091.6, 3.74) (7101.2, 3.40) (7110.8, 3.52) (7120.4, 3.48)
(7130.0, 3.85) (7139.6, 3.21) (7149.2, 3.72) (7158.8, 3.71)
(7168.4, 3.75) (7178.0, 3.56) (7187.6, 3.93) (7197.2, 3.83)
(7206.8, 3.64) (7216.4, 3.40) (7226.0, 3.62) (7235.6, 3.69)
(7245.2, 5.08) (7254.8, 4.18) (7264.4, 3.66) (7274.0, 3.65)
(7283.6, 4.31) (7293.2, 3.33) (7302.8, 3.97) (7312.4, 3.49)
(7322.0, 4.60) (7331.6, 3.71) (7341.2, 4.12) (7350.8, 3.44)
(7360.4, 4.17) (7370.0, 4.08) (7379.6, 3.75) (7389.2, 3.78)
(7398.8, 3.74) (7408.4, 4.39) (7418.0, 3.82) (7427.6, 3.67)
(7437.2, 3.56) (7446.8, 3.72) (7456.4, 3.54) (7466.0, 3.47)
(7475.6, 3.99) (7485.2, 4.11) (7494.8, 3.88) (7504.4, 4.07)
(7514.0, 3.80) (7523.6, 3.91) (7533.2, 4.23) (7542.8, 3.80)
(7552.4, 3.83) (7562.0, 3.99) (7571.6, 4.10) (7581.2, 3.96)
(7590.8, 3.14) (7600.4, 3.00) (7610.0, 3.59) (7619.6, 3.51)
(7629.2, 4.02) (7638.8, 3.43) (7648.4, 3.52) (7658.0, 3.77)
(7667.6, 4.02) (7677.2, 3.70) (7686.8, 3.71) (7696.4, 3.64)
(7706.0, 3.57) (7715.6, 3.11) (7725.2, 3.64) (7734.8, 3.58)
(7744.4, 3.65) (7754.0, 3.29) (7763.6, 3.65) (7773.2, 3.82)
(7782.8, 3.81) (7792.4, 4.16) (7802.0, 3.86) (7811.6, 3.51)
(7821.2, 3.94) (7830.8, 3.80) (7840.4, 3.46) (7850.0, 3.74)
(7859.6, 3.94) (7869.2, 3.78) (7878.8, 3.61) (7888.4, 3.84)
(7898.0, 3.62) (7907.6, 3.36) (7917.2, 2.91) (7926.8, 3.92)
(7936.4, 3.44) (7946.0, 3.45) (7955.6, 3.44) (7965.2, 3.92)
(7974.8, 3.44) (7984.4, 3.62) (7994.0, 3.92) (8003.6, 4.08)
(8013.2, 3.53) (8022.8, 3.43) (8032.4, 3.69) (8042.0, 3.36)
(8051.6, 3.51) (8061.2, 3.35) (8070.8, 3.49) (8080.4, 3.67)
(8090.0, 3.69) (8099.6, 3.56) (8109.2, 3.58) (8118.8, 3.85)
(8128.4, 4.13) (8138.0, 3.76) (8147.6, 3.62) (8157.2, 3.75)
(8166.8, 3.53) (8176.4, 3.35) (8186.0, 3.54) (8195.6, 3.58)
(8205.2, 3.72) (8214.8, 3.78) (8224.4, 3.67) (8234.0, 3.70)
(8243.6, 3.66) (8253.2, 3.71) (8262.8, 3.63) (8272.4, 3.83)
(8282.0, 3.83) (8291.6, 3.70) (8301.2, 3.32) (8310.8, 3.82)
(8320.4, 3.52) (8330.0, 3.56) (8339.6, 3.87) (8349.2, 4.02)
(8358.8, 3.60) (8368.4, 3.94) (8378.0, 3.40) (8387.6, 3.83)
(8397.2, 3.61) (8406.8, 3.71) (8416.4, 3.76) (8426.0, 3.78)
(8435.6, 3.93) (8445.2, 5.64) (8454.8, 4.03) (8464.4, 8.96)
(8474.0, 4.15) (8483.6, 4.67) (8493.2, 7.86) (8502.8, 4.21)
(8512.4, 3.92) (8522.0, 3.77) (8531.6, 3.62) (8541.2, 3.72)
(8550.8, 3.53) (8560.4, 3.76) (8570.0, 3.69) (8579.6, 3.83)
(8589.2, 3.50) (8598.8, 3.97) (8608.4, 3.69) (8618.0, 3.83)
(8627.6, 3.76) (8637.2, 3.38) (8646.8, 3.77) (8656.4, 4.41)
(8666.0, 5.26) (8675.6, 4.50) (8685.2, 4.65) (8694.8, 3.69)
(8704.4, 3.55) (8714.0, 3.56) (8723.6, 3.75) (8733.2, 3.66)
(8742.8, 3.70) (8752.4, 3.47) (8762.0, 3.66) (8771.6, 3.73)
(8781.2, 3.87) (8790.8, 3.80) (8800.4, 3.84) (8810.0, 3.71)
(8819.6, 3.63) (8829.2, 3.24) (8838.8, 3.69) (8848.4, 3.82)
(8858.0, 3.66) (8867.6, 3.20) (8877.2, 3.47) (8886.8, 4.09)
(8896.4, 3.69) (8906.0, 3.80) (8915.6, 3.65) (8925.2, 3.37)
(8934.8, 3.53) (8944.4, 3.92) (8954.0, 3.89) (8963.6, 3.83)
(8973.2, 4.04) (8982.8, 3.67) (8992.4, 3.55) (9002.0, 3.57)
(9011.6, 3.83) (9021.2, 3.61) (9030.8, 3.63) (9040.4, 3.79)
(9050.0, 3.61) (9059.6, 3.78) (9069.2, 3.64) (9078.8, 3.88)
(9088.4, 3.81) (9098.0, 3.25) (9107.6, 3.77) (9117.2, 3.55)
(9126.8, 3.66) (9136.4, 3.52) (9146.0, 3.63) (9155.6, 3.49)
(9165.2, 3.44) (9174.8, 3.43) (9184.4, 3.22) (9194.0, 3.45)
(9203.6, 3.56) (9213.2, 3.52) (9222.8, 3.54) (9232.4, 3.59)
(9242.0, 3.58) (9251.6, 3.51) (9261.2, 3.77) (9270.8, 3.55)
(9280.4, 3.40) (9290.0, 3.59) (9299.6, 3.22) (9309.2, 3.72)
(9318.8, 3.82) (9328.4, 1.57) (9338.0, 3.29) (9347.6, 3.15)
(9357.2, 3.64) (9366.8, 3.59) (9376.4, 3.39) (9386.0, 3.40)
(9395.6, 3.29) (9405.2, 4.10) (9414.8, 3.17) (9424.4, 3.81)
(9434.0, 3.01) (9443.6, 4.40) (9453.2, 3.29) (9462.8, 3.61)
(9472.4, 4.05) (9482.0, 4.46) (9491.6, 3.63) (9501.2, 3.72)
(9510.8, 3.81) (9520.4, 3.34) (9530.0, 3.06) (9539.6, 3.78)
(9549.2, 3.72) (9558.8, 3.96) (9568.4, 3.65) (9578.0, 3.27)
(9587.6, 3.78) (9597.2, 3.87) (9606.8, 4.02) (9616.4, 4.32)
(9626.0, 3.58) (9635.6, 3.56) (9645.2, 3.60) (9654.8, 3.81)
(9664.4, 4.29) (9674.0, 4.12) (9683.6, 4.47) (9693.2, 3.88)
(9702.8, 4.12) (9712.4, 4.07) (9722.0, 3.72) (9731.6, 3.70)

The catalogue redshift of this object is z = 0.290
